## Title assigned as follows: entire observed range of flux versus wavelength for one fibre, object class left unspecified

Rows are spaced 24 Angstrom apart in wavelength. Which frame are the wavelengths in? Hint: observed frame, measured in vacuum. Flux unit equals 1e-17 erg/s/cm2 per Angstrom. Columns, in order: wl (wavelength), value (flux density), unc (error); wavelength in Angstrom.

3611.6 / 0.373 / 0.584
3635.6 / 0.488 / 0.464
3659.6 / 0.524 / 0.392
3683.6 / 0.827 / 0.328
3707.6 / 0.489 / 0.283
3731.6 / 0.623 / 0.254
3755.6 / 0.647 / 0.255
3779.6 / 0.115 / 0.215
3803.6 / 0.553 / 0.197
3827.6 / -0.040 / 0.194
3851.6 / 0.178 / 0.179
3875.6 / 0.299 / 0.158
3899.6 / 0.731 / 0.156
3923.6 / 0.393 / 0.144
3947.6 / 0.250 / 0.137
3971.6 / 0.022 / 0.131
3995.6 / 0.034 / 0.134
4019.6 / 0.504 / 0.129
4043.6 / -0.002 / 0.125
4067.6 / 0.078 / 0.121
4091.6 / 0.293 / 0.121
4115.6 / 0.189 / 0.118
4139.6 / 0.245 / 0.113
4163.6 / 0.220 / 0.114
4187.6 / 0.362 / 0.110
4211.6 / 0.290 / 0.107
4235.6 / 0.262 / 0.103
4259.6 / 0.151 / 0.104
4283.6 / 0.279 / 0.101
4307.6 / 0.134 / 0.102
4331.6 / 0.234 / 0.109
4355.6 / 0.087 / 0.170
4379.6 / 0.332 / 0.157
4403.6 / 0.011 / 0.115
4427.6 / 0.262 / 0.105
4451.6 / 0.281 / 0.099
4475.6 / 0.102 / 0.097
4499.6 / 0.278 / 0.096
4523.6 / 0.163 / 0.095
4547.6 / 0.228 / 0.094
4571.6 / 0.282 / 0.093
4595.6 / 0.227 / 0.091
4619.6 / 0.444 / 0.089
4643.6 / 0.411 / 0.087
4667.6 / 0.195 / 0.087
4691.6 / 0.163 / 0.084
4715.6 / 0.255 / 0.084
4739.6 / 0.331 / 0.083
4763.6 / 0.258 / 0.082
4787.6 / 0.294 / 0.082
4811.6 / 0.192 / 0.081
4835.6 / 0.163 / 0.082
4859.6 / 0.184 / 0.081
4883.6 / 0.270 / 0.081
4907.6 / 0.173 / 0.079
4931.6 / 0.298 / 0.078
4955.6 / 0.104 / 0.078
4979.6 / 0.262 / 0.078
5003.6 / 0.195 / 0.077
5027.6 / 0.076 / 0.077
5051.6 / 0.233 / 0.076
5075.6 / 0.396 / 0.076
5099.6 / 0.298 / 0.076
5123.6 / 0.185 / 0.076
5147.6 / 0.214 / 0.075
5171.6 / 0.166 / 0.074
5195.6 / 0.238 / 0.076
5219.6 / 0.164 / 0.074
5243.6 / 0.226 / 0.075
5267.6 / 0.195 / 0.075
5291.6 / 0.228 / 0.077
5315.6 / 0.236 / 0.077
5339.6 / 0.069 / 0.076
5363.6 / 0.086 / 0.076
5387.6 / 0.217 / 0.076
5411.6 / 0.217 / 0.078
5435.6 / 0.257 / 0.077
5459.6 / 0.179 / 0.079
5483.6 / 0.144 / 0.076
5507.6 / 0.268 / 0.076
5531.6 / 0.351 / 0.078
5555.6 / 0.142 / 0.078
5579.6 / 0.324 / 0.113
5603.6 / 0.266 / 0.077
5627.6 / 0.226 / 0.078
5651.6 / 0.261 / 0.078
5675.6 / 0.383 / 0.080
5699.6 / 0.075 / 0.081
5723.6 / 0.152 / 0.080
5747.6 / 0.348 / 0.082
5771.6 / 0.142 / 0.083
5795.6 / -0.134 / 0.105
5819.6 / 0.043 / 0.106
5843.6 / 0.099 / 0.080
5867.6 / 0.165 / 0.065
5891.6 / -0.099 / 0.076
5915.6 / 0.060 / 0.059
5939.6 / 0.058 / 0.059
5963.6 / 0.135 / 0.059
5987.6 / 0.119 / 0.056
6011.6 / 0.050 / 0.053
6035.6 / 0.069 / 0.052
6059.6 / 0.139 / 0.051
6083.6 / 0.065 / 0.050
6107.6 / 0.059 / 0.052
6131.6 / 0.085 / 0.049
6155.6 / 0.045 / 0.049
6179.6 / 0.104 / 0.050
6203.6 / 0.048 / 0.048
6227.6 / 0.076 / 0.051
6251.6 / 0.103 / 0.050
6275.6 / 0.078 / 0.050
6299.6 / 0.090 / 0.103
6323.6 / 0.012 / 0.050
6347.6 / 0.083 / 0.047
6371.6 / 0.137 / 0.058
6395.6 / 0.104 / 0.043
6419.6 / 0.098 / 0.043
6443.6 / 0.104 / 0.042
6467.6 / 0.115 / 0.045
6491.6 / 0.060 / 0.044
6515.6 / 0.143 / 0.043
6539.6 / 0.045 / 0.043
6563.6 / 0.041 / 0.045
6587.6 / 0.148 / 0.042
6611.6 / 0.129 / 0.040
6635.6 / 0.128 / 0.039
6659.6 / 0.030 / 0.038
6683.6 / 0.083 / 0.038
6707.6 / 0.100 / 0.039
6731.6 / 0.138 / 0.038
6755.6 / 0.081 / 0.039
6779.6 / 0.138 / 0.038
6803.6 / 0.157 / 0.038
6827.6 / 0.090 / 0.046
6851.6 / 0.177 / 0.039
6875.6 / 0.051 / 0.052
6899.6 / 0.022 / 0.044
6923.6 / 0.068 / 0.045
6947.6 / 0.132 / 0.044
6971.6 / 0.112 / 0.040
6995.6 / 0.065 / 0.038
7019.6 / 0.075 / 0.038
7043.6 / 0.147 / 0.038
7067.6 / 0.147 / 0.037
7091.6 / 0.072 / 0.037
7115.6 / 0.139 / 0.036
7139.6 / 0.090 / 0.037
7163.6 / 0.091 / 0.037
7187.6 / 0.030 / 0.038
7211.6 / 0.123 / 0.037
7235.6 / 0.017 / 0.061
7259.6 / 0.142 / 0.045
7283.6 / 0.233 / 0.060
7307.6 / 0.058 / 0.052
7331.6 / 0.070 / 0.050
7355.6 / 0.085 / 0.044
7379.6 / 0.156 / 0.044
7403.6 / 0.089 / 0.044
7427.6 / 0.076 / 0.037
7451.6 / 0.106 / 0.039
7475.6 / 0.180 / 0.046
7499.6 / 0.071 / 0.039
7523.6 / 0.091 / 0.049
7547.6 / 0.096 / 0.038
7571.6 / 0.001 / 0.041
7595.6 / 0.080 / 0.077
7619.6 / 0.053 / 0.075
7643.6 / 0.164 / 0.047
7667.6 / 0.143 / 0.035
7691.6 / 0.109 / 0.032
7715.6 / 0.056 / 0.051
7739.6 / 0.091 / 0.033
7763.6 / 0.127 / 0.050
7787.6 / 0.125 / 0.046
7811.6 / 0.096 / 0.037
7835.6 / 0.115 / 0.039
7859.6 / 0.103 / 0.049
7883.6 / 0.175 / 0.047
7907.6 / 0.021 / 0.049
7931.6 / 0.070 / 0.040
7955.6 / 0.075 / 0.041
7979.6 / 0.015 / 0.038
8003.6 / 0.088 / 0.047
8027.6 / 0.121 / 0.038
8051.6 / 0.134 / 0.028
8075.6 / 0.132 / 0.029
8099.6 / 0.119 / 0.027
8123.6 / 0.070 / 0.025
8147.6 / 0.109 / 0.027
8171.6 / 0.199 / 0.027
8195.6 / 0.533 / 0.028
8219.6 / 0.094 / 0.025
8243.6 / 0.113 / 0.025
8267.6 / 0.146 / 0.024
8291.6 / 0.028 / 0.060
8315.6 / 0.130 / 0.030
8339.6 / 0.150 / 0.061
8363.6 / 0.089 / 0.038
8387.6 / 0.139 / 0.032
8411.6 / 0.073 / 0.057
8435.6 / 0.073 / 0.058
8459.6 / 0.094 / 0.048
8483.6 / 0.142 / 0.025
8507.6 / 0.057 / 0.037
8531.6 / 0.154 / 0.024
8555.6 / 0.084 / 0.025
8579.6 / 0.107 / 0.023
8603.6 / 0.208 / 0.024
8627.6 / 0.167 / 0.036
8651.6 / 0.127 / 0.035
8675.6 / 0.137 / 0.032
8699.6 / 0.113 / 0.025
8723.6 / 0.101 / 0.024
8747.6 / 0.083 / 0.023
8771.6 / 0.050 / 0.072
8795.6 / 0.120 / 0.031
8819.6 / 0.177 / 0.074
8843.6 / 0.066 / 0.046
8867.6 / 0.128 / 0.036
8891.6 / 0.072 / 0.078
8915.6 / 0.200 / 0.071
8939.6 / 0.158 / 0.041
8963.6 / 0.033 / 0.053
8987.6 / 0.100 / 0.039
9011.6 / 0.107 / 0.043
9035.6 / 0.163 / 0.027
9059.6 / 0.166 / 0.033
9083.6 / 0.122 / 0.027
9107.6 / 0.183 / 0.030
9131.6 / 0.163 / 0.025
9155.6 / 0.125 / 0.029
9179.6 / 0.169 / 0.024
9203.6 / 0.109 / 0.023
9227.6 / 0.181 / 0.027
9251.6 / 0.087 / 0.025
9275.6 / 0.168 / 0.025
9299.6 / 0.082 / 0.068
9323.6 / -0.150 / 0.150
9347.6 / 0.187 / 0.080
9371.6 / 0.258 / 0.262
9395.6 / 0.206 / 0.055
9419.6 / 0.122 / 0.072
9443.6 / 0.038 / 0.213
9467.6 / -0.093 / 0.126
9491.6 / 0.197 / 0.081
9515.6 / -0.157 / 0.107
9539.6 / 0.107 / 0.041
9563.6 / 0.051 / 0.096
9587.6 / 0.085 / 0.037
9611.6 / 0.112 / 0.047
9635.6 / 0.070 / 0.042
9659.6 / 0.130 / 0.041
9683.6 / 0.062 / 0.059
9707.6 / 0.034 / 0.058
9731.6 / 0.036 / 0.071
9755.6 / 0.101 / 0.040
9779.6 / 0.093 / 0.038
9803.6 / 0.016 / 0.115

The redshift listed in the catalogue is 1.196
